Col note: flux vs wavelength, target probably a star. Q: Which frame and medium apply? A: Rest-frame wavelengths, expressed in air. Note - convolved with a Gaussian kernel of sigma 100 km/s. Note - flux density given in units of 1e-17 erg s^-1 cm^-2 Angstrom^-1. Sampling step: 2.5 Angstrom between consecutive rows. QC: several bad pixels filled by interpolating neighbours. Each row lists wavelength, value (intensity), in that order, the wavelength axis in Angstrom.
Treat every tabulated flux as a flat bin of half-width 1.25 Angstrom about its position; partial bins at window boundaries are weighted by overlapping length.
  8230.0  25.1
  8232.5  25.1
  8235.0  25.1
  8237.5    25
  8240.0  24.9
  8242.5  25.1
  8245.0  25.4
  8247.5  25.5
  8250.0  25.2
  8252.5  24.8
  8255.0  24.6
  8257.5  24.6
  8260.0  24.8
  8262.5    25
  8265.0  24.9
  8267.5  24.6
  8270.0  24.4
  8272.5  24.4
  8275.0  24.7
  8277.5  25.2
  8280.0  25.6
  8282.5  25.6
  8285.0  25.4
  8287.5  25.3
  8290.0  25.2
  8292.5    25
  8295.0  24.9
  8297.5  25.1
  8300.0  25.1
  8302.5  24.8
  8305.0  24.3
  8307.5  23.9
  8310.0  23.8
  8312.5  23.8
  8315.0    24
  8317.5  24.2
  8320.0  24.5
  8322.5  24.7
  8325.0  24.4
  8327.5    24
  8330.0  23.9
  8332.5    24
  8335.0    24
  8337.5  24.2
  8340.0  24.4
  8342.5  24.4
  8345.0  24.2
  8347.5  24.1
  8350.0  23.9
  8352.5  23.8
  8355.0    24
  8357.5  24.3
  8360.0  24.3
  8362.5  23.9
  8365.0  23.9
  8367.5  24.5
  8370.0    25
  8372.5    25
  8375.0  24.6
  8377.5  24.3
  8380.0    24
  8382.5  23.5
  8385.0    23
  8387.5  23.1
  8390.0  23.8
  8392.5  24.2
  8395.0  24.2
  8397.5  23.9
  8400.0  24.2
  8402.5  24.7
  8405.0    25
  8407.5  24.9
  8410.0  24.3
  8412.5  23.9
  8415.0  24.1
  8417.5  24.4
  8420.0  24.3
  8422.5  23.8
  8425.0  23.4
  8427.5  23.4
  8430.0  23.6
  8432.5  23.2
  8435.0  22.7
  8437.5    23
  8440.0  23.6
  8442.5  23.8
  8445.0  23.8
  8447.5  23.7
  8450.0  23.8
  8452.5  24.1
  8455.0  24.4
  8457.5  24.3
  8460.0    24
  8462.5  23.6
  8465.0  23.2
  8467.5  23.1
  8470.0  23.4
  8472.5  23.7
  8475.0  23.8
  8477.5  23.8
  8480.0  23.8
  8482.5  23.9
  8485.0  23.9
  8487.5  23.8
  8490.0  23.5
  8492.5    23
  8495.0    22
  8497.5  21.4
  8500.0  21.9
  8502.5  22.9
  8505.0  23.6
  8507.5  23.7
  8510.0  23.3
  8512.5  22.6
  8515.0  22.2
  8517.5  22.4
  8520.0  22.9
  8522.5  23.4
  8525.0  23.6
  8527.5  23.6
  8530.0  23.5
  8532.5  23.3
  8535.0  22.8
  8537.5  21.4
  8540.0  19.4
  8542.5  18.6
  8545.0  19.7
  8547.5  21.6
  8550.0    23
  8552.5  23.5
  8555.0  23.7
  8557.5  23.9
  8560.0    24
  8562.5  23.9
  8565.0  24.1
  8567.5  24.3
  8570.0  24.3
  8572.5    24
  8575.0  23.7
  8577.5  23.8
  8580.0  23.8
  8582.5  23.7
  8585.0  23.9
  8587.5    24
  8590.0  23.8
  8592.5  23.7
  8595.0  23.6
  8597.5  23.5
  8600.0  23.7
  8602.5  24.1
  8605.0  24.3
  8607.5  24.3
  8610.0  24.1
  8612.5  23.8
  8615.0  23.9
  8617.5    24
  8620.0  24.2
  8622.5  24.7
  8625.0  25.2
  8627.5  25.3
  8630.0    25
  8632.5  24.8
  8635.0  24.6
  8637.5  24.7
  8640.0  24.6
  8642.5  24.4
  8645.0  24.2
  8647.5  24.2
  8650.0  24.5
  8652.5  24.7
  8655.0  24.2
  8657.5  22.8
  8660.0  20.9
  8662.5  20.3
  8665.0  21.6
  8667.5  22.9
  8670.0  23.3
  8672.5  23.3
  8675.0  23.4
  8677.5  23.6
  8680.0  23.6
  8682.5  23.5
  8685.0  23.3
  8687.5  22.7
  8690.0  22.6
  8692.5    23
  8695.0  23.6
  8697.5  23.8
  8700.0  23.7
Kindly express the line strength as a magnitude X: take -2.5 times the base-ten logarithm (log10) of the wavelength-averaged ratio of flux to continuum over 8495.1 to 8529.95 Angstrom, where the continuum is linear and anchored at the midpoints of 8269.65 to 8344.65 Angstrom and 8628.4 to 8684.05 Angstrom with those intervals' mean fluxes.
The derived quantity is 0.05 mag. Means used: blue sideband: 24.6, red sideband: 23.6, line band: 22.9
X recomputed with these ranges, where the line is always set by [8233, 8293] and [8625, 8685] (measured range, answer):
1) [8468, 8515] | 0.05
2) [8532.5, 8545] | 0.16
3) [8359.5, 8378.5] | 0.01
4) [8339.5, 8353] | 0.03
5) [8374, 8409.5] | 0.02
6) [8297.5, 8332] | 0.02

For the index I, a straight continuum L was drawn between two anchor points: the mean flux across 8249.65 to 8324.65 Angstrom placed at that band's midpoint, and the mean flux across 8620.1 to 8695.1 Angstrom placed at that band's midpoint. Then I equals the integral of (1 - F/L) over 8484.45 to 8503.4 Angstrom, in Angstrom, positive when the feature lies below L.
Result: 1.1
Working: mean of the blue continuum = 24.7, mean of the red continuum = 23.7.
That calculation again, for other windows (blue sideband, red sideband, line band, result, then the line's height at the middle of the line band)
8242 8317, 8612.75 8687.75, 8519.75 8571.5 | 2.7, 24.1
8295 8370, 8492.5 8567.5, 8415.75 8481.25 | -1.1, 23.3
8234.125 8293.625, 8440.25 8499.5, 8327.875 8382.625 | 0.3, 24.4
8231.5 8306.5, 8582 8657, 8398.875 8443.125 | 1.4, 24.7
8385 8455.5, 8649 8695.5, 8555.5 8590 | -0.9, 23.4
